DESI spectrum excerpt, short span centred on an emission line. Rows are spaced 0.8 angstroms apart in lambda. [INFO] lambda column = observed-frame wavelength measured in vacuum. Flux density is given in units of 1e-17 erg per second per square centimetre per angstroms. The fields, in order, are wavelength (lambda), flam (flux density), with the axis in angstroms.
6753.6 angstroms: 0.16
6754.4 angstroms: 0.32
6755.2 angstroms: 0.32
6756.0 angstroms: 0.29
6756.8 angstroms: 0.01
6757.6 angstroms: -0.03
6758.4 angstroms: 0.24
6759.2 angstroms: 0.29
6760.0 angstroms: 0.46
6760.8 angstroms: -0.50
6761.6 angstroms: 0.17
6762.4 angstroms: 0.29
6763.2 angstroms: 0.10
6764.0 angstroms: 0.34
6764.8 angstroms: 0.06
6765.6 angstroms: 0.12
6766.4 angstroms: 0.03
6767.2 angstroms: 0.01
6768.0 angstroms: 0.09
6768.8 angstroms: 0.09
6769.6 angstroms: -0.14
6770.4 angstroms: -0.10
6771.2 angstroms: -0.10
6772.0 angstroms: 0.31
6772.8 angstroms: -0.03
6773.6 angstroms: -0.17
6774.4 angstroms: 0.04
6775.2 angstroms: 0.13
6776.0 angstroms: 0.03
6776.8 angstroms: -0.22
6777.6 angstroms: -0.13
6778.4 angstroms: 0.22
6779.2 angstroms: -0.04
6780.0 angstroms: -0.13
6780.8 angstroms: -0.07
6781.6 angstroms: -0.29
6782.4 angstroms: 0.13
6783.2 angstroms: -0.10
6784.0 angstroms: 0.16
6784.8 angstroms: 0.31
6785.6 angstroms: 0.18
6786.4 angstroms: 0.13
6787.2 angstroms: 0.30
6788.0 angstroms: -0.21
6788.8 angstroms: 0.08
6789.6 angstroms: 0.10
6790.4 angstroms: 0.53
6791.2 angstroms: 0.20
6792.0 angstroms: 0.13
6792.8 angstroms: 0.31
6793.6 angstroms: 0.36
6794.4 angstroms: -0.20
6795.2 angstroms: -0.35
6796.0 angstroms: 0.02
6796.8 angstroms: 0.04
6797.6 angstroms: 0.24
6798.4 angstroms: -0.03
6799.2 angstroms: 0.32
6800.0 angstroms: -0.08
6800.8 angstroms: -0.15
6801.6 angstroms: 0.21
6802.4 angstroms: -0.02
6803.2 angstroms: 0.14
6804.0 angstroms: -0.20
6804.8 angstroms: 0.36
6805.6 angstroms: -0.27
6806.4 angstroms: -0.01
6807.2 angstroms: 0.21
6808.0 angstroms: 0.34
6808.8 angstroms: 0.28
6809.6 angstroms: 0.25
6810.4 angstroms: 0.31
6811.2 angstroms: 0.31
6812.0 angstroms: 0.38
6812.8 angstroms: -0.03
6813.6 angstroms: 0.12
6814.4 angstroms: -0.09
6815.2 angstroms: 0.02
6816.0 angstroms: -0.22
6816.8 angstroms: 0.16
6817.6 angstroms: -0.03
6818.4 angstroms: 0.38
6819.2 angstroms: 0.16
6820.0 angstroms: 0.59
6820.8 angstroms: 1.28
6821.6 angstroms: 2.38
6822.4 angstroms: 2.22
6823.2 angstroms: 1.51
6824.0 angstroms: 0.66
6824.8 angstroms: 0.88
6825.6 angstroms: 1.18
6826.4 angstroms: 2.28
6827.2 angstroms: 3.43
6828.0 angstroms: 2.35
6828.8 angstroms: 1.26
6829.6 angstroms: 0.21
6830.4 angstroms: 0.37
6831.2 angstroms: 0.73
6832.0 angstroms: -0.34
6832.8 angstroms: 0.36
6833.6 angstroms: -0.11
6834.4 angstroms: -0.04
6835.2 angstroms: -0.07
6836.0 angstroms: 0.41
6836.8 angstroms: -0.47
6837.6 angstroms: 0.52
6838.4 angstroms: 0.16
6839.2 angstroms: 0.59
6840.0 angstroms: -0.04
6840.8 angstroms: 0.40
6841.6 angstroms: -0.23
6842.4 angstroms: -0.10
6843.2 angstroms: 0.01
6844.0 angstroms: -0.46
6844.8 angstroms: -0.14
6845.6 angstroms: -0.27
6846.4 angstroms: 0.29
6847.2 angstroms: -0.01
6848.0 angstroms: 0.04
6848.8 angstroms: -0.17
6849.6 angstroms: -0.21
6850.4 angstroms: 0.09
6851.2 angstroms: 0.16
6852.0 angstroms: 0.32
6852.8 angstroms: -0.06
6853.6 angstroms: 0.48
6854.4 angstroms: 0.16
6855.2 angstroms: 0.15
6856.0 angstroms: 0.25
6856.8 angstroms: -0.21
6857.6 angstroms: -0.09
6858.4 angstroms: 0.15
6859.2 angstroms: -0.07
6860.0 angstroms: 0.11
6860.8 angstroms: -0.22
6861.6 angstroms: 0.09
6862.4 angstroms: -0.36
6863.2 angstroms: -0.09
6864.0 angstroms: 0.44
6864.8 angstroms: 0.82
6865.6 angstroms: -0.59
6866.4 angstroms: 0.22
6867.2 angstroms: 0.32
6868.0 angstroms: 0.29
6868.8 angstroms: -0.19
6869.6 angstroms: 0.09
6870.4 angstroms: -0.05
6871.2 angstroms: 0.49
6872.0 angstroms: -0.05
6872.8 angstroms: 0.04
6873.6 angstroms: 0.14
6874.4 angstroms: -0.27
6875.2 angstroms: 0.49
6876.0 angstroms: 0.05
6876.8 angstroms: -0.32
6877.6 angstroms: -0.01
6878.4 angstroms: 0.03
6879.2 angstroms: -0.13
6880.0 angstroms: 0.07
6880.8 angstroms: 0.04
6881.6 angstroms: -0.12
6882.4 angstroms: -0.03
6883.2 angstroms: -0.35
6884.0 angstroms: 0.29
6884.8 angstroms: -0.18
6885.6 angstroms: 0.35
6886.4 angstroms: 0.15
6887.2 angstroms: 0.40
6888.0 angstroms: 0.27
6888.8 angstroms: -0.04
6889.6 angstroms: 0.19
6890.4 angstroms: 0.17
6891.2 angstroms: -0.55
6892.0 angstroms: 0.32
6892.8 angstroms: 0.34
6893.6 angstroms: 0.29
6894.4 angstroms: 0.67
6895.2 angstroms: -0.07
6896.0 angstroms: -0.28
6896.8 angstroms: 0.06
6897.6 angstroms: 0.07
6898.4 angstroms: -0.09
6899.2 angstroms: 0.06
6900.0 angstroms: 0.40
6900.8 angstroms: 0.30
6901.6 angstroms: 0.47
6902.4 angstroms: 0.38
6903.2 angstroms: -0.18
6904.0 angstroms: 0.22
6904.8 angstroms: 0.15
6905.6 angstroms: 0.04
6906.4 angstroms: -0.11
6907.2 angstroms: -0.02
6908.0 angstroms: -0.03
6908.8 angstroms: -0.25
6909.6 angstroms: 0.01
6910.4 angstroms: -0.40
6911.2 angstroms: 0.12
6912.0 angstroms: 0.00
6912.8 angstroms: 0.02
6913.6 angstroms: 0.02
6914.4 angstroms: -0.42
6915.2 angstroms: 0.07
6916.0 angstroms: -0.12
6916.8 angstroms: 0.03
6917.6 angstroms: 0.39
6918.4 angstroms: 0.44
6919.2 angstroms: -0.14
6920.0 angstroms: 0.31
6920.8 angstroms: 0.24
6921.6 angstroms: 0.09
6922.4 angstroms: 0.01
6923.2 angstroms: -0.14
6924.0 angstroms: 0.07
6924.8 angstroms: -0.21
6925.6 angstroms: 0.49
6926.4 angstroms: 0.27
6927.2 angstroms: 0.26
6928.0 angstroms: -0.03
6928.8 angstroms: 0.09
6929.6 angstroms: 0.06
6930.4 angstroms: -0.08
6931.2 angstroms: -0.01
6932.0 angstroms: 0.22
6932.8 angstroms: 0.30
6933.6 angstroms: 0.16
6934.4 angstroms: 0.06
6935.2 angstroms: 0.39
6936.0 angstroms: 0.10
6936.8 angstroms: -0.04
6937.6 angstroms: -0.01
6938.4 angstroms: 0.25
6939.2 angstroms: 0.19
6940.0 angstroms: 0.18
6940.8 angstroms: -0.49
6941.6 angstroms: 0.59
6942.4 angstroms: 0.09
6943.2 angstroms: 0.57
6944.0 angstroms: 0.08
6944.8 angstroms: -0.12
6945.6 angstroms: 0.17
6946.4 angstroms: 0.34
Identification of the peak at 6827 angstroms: [O II]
